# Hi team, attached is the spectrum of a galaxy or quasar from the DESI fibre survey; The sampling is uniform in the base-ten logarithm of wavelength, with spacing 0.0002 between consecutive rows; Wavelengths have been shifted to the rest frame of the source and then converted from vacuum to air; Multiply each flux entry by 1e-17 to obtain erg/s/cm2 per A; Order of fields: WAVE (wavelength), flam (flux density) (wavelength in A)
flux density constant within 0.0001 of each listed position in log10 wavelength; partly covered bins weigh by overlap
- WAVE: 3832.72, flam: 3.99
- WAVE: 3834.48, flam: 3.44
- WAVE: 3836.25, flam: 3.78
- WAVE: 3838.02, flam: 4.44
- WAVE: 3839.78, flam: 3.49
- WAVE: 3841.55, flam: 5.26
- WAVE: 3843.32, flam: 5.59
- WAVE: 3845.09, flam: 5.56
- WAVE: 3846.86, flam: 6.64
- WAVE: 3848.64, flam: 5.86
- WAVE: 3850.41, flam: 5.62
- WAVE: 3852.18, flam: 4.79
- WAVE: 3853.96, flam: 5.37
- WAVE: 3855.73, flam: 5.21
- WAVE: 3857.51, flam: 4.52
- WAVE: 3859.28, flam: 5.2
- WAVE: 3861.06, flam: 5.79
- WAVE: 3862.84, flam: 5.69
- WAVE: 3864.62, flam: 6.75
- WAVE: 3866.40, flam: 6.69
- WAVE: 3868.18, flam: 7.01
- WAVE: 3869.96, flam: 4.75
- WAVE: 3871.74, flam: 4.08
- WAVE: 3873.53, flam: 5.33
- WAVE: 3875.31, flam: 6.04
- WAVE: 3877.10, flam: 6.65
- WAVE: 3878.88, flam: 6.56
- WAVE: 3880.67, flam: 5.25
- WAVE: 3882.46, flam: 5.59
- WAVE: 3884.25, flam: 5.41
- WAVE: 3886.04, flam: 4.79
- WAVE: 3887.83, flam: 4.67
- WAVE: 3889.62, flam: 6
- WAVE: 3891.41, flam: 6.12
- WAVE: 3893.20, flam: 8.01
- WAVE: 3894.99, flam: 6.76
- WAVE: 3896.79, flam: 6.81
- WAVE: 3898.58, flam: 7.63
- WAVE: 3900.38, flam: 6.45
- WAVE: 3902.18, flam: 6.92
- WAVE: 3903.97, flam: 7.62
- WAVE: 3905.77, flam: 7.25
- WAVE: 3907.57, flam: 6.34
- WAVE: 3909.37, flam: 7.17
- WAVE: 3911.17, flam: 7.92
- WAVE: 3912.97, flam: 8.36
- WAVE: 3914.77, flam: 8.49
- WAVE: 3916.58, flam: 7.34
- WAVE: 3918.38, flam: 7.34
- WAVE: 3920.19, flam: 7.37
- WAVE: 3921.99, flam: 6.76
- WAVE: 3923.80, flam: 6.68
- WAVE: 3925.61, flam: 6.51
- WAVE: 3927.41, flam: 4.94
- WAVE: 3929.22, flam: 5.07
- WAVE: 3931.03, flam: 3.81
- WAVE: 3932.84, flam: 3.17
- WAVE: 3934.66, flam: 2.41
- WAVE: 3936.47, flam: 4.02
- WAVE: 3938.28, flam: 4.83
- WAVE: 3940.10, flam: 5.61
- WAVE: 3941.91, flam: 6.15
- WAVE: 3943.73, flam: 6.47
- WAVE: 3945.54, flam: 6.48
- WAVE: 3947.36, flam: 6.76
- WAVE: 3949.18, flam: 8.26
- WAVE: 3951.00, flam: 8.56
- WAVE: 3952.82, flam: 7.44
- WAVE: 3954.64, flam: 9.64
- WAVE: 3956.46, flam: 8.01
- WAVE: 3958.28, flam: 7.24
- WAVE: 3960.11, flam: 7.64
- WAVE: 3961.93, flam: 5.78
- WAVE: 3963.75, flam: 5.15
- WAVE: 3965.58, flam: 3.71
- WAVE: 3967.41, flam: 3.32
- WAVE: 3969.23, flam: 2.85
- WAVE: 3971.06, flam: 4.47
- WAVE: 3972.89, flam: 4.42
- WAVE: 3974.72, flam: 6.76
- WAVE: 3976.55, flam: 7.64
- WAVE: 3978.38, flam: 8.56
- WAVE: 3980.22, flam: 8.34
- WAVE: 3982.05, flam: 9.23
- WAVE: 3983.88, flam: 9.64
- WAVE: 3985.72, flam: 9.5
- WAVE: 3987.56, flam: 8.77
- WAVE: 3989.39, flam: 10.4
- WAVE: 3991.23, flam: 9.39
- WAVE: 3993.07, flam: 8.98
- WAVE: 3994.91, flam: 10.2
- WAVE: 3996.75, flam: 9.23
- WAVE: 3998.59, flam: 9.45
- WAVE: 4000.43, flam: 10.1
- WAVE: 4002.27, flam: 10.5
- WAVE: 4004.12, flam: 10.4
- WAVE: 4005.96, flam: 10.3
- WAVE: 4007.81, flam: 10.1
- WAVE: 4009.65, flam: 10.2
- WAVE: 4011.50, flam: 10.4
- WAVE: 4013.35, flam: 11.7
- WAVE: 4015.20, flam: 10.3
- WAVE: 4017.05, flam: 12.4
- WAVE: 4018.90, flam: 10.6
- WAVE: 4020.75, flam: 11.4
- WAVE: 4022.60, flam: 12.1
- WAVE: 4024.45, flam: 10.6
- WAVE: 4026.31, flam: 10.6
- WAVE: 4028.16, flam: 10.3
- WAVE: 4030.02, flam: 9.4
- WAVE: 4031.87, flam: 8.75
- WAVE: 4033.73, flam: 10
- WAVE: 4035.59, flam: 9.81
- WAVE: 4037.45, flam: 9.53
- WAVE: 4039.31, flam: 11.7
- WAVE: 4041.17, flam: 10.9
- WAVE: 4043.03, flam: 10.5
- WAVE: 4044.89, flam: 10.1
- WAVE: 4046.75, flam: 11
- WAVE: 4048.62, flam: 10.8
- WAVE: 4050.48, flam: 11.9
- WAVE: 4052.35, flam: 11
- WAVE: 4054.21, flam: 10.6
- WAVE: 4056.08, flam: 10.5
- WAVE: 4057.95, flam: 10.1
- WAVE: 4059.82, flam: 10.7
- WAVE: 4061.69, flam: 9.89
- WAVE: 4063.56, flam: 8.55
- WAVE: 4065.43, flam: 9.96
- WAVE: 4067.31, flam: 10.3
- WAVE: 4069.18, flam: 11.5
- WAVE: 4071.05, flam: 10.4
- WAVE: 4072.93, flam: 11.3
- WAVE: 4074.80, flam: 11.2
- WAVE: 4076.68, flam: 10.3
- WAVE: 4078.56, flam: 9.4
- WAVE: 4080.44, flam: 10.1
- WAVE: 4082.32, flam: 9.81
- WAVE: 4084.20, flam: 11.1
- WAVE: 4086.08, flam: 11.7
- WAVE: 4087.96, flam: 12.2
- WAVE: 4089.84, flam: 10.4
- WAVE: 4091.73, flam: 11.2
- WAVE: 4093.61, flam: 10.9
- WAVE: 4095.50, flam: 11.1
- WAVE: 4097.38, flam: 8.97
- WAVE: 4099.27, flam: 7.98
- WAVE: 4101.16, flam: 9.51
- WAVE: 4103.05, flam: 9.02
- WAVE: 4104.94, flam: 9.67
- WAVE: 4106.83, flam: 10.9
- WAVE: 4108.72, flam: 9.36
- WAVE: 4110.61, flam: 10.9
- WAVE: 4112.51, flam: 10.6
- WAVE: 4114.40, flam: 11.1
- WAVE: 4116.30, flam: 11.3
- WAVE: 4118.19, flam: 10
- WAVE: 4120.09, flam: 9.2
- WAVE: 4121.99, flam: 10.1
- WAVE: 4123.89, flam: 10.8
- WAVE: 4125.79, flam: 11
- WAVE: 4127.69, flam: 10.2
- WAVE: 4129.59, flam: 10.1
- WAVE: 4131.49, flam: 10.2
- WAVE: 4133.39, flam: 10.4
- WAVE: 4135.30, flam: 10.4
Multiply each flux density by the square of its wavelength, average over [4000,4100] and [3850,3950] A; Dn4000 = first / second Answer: 1.87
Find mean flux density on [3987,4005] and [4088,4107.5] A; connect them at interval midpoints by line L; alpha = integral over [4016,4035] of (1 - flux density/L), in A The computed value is -1.5 A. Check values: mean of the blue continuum 9.76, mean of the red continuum 10.1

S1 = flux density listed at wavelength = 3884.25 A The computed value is 5.41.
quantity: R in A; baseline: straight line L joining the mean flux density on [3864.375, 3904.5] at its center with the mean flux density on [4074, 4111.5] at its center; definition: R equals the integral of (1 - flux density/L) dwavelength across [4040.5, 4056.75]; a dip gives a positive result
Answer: -2.4 A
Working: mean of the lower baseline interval 6.15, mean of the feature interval 10.8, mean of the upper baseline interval 10.3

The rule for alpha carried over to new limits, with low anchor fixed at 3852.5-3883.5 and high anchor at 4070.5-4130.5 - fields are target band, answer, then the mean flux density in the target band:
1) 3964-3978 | 5.2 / 4.91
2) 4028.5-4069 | -4.3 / 10.3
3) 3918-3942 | 5.7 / 5.26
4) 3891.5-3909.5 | -2.1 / 7.05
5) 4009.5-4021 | -3.2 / 11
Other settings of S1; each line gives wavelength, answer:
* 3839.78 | 3.49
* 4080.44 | 10.1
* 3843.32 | 5.59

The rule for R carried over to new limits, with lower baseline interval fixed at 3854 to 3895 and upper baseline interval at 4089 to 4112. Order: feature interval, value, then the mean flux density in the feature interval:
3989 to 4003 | -3.0 A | 9.75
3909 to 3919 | -2.0 A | 7.82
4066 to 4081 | -1.7 A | 10.6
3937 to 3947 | 1.6 A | 5.89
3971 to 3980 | 1.1 A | 6.7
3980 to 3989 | -1.6 A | 9.24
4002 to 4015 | -3.5 A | 10.5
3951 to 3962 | -0.8 A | 7.84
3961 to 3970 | 3.9 A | 4.19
